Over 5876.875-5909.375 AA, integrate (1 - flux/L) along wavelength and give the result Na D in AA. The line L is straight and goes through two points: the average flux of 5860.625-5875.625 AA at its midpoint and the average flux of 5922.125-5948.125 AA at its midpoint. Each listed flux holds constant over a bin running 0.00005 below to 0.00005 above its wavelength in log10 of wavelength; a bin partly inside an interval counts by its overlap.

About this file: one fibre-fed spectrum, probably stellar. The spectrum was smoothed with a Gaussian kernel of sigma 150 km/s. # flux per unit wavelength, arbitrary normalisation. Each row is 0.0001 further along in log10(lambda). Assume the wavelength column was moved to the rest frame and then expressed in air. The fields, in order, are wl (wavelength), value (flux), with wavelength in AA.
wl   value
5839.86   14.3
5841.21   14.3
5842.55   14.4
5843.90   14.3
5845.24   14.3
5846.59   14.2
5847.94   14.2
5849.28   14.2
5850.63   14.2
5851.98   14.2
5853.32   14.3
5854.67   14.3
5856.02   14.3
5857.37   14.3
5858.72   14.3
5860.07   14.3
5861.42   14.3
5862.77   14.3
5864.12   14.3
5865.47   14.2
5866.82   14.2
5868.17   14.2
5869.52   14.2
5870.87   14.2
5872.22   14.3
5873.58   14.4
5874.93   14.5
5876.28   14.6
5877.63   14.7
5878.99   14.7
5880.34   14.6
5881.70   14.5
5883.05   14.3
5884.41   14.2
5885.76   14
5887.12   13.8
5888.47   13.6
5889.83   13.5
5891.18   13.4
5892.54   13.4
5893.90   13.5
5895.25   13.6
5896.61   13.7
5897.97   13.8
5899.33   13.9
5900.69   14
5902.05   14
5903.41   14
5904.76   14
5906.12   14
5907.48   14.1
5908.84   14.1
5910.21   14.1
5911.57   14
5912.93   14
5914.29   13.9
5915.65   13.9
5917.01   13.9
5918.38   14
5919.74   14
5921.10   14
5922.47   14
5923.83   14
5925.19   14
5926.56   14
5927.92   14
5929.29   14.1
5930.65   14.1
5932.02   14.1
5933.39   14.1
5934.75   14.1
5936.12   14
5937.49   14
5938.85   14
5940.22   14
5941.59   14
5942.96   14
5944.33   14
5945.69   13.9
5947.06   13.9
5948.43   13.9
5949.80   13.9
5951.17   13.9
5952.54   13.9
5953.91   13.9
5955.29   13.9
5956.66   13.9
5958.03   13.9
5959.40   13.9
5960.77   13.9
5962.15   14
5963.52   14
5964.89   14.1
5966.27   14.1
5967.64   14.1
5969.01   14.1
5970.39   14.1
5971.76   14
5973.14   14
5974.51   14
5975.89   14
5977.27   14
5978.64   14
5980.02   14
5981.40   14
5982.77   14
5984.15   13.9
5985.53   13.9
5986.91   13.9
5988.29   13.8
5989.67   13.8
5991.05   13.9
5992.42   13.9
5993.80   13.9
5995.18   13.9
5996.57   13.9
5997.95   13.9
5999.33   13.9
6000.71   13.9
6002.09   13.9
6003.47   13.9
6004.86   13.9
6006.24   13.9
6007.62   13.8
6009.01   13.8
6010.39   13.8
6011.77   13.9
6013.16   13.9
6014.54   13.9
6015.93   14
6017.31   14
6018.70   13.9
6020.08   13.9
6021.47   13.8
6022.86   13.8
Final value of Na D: 0.48 AA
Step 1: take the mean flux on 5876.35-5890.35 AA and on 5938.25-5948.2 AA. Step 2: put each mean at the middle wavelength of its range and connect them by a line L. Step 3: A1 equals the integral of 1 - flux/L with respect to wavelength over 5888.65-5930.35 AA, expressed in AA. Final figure 0.6 AA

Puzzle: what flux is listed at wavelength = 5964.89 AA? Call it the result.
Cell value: 14.1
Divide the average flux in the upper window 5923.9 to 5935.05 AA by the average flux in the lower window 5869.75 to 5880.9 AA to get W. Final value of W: 0.97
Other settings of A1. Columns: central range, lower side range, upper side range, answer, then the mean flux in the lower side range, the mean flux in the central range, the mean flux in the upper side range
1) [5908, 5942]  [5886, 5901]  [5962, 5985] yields -0.5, 13.7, 14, 14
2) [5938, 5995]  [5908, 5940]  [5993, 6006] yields 0.0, 14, 14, 13.9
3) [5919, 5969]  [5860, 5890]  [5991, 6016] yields 0.3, 14.3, 14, 13.9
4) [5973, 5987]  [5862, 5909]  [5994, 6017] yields 0.0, 14.1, 14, 13.9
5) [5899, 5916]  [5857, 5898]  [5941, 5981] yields 0.1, 14.1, 14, 14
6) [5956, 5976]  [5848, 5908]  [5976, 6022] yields -0.1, 14.1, 14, 13.9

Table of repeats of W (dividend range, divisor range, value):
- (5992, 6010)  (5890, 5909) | 1.00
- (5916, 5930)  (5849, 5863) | 0.98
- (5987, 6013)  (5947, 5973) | 0.99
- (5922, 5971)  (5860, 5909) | 0.99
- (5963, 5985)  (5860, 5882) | 0.98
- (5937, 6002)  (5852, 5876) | 0.98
